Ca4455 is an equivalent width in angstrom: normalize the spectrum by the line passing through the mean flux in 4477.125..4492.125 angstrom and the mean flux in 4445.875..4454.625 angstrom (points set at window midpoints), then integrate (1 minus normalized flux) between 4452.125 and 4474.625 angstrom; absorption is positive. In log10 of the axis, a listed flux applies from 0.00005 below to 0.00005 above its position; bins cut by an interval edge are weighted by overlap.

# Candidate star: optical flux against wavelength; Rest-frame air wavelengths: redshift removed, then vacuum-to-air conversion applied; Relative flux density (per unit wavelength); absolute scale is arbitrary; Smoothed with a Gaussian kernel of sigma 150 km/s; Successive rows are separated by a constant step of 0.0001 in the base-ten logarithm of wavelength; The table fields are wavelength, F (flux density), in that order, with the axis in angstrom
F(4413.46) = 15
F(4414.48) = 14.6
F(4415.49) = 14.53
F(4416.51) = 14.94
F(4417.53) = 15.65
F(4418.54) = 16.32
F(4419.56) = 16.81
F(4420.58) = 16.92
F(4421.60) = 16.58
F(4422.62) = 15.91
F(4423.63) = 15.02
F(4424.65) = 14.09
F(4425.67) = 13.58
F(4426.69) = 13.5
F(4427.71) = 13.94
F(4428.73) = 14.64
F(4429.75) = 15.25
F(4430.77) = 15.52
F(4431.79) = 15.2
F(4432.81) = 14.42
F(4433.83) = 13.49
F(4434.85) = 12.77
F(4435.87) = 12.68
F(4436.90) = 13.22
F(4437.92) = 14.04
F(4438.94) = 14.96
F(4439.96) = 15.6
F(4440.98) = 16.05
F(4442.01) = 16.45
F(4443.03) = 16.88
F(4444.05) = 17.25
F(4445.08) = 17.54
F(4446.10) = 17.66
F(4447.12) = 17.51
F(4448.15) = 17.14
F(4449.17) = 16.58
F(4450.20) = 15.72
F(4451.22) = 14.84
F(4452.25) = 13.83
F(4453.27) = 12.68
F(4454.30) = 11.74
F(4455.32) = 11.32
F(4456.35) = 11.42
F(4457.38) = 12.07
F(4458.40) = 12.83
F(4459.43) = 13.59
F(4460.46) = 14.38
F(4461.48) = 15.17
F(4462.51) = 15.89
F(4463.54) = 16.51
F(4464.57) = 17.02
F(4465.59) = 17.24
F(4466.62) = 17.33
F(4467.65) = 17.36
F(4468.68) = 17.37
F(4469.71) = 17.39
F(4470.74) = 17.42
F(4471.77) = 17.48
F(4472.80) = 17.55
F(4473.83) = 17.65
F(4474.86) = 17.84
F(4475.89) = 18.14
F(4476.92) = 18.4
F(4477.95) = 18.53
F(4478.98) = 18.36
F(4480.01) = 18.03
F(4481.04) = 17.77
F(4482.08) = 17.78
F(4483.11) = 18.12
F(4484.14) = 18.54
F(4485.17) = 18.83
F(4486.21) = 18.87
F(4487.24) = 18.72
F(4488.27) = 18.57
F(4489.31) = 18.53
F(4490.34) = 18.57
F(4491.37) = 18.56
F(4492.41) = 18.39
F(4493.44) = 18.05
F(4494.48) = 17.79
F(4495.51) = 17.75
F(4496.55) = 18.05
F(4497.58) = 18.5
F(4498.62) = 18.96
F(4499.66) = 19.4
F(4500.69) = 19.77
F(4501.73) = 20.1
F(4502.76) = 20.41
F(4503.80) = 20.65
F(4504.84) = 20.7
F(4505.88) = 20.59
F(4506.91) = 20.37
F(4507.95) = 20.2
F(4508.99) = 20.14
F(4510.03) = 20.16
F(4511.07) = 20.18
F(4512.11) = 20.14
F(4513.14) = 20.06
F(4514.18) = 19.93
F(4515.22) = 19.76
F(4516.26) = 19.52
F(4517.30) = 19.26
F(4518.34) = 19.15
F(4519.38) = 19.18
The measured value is 1.70 angstrom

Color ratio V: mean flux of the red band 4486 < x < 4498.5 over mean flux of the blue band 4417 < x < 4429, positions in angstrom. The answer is 1.2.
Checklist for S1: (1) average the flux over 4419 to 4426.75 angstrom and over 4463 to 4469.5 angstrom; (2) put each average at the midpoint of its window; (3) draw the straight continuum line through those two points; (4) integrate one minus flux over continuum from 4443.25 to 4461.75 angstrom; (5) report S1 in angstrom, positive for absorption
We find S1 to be 2.14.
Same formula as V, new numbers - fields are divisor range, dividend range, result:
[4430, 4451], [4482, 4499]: 1.19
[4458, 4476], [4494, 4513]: 1.19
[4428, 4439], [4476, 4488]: 1.30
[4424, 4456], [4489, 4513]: 1.31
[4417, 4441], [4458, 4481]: 1.14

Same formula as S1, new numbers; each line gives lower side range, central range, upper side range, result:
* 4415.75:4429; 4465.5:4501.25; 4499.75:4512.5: 1.34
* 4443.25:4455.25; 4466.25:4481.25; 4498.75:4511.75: -0.17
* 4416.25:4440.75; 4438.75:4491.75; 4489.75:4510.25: 1.77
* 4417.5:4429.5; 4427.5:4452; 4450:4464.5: -1.50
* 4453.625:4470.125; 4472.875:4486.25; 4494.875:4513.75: -1.00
